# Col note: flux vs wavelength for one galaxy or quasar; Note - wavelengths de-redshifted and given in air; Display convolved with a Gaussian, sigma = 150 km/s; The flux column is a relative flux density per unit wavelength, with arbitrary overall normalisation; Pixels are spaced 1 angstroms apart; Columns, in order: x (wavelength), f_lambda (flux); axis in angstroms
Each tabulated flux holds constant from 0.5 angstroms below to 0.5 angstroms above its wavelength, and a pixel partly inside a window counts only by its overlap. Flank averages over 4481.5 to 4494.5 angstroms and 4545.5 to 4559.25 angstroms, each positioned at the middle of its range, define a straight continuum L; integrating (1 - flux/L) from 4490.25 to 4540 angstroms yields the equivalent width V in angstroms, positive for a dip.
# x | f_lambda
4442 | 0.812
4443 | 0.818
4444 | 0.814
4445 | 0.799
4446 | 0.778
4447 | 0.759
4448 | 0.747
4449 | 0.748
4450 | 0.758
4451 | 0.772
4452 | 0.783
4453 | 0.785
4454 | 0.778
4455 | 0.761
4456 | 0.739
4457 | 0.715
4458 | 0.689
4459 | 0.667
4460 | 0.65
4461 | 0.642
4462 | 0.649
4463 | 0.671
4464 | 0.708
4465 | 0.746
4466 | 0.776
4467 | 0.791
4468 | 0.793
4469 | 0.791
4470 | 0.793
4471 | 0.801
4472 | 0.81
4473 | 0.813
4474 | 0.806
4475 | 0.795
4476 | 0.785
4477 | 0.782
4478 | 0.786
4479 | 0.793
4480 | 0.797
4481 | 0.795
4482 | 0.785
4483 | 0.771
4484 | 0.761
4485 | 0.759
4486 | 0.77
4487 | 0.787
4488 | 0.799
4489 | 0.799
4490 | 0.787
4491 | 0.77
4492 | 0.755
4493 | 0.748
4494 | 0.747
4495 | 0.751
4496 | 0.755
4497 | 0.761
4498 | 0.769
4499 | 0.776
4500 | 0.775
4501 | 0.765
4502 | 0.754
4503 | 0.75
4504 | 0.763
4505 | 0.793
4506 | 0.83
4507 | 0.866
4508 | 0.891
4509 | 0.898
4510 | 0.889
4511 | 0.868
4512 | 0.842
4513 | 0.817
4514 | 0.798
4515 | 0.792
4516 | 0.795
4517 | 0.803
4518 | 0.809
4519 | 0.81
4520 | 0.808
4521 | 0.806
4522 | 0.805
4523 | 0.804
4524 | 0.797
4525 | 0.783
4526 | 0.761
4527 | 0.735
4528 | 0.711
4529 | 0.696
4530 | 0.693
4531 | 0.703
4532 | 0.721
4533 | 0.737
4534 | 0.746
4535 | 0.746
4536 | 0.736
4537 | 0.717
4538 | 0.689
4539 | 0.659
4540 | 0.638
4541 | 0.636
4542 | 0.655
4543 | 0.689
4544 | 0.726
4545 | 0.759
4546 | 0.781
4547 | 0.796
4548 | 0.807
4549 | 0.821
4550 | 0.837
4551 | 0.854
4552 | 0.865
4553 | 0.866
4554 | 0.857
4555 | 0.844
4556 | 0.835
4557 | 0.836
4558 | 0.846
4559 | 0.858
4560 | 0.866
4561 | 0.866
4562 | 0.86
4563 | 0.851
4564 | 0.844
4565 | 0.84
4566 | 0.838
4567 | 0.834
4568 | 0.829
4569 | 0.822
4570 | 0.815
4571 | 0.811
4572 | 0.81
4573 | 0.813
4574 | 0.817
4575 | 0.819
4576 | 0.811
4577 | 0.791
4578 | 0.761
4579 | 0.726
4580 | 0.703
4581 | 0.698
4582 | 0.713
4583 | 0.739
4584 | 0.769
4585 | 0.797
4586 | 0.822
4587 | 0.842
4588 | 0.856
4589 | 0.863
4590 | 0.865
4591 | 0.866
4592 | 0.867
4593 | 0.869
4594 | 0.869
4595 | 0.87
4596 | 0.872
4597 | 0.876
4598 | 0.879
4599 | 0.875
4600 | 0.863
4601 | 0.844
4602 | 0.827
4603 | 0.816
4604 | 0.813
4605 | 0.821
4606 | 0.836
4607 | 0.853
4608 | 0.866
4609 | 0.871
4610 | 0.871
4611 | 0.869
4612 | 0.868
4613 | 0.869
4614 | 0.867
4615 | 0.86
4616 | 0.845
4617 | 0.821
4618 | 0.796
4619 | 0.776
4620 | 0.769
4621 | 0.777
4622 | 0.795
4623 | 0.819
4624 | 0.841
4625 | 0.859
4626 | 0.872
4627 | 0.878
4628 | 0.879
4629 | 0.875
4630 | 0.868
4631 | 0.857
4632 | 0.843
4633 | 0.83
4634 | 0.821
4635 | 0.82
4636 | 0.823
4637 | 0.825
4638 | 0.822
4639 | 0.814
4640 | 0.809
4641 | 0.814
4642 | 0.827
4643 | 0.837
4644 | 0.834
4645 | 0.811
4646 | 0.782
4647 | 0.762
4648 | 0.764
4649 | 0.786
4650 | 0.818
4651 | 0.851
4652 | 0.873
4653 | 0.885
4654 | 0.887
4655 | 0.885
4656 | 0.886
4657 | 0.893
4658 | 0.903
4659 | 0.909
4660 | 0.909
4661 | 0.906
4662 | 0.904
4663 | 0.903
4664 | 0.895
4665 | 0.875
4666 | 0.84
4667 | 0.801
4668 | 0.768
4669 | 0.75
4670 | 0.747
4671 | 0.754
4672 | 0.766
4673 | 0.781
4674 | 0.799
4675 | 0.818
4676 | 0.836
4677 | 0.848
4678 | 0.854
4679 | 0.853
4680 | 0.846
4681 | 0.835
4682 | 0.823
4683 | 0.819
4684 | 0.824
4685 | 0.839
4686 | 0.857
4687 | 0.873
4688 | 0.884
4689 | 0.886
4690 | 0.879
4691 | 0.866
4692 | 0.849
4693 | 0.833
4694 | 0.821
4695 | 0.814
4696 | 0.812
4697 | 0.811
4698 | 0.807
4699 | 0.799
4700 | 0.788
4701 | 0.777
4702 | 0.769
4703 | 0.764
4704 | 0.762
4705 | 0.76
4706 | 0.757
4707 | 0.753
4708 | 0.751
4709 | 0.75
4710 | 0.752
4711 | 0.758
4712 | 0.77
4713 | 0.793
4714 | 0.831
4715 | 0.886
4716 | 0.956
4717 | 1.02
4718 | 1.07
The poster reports 1.5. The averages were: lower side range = 0.772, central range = 0.774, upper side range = 0.836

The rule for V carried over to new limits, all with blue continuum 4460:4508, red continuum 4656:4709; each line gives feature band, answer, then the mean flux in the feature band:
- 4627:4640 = -0.44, 0.84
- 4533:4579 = -0.15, 0.794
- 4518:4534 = 0.49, 0.759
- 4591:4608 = -1.07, 0.854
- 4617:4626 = 0.01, 0.809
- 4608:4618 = -0.62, 0.857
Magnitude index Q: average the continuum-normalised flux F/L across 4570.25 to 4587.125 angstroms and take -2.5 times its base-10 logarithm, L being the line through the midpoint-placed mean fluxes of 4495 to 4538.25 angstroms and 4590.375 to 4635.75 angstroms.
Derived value 0.061 mag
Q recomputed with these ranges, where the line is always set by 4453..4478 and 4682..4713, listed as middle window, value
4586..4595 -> -0.11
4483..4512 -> -0.05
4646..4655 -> -0.05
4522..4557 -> 0.01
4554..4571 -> -0.09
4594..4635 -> -0.08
